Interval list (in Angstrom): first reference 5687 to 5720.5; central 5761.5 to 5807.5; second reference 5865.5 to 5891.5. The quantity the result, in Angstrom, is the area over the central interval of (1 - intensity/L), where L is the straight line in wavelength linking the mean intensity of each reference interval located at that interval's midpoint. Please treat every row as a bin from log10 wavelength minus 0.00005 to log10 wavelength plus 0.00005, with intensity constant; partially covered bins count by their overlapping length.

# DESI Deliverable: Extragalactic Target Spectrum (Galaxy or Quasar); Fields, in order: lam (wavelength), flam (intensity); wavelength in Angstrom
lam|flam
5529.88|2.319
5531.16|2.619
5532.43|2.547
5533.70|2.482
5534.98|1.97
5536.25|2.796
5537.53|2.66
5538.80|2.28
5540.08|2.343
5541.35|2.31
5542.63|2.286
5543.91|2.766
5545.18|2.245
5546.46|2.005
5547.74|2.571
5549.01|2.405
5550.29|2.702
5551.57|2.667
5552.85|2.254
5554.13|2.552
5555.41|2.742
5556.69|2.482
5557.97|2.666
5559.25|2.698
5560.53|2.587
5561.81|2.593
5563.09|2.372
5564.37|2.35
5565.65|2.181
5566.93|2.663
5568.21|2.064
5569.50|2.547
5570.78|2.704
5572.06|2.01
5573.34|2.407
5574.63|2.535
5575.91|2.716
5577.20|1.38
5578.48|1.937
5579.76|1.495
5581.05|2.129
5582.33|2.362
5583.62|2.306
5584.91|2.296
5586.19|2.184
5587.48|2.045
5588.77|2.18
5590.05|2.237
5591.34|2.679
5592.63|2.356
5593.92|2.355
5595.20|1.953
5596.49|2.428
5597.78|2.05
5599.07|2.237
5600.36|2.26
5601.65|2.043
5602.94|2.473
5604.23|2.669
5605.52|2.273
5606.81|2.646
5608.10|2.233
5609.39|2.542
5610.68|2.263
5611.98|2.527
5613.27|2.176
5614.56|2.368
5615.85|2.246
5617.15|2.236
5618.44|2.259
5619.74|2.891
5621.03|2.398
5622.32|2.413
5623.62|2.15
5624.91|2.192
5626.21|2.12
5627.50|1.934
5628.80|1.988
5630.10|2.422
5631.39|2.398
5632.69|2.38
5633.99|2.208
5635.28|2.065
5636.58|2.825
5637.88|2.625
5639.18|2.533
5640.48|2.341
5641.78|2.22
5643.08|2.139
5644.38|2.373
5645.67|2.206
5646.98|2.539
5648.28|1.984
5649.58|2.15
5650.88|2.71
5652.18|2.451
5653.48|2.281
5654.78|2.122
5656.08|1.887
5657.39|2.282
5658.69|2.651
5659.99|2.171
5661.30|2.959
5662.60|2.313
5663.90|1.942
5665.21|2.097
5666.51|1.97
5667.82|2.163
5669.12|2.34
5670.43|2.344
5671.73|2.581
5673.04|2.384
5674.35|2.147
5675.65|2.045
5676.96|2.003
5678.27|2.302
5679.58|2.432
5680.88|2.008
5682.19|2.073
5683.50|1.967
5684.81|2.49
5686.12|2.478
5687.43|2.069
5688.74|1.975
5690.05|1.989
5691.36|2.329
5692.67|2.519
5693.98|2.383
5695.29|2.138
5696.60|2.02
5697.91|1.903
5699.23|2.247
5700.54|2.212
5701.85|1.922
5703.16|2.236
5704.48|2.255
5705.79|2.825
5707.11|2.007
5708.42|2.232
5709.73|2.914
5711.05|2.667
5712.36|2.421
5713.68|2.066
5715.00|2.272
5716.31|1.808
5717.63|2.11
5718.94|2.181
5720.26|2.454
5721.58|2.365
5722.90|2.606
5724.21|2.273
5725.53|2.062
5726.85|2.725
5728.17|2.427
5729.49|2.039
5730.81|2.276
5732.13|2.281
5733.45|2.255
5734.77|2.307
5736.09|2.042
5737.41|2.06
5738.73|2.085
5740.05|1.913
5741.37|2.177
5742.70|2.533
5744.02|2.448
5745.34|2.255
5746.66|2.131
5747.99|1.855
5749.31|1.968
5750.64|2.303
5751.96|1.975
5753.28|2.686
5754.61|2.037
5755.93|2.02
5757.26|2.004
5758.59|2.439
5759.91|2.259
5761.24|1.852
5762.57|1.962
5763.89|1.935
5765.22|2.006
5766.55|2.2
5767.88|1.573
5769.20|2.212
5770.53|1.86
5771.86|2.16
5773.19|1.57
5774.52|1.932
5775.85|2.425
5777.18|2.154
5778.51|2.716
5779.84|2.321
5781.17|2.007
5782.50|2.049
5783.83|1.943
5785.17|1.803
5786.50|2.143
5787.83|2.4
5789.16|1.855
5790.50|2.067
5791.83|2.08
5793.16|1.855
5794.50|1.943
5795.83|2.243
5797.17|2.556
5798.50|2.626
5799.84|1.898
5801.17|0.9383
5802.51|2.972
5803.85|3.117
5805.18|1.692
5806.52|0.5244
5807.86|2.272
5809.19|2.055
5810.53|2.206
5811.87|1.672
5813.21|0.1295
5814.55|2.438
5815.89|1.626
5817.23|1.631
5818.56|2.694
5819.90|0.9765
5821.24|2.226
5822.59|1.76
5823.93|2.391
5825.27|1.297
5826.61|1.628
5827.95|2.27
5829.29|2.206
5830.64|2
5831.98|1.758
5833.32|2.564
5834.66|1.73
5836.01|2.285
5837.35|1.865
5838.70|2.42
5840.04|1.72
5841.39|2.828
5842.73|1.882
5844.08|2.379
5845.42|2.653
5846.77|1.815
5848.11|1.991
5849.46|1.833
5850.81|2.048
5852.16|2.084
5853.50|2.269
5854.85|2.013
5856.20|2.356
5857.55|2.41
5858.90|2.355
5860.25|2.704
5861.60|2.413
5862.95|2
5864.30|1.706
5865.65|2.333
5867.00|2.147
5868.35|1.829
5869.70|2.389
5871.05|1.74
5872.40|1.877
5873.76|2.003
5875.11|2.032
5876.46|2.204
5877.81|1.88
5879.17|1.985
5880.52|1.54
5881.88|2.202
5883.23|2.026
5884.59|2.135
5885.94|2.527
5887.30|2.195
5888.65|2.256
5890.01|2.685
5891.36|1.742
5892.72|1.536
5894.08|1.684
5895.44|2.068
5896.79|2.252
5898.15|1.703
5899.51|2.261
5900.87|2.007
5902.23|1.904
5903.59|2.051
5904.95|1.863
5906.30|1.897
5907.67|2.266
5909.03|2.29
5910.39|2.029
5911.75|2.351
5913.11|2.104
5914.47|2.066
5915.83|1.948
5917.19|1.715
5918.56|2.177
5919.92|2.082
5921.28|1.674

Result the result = 2.5 Angstrom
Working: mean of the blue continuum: 2.24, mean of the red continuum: 2.09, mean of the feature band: 2.05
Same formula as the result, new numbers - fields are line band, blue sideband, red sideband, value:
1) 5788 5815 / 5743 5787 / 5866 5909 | 1.6 Angstrom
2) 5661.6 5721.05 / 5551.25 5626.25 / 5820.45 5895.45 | 0.2 Angstrom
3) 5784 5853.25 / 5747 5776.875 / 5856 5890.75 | 3.3 Angstrom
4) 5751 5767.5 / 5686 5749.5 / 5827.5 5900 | 0.7 Angstrom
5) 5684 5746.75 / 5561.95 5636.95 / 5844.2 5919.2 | -1.5 Angstrom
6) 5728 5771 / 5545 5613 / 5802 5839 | -1.6 Angstrom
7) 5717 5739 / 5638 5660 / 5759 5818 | -1.4 Angstrom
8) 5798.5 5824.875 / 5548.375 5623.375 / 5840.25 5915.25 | 3.6 Angstrom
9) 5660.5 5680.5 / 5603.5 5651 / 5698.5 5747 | 0.4 Angstrom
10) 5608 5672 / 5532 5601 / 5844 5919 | -0.6 Angstrom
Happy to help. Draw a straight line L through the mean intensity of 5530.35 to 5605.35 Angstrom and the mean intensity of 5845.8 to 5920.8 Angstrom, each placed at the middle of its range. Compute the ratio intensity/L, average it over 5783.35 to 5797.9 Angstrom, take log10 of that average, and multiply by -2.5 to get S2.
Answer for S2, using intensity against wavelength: 0.04 mag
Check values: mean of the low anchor 2.36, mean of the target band 2.08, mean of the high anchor 2.07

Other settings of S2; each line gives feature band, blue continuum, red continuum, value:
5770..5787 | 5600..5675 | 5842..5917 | 0.05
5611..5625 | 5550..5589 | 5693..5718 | -0.02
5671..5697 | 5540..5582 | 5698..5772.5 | 0.02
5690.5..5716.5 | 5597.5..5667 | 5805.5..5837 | -0.07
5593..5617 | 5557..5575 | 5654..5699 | 0.02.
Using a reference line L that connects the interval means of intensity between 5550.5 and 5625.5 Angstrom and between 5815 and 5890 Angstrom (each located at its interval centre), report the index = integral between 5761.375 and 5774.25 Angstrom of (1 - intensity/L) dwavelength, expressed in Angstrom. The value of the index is 1.3 Angstrom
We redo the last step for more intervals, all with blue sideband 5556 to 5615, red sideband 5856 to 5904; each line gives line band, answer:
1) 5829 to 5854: -0.1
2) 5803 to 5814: 2.1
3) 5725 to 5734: -0.4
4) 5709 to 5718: -0.5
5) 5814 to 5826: 1.4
